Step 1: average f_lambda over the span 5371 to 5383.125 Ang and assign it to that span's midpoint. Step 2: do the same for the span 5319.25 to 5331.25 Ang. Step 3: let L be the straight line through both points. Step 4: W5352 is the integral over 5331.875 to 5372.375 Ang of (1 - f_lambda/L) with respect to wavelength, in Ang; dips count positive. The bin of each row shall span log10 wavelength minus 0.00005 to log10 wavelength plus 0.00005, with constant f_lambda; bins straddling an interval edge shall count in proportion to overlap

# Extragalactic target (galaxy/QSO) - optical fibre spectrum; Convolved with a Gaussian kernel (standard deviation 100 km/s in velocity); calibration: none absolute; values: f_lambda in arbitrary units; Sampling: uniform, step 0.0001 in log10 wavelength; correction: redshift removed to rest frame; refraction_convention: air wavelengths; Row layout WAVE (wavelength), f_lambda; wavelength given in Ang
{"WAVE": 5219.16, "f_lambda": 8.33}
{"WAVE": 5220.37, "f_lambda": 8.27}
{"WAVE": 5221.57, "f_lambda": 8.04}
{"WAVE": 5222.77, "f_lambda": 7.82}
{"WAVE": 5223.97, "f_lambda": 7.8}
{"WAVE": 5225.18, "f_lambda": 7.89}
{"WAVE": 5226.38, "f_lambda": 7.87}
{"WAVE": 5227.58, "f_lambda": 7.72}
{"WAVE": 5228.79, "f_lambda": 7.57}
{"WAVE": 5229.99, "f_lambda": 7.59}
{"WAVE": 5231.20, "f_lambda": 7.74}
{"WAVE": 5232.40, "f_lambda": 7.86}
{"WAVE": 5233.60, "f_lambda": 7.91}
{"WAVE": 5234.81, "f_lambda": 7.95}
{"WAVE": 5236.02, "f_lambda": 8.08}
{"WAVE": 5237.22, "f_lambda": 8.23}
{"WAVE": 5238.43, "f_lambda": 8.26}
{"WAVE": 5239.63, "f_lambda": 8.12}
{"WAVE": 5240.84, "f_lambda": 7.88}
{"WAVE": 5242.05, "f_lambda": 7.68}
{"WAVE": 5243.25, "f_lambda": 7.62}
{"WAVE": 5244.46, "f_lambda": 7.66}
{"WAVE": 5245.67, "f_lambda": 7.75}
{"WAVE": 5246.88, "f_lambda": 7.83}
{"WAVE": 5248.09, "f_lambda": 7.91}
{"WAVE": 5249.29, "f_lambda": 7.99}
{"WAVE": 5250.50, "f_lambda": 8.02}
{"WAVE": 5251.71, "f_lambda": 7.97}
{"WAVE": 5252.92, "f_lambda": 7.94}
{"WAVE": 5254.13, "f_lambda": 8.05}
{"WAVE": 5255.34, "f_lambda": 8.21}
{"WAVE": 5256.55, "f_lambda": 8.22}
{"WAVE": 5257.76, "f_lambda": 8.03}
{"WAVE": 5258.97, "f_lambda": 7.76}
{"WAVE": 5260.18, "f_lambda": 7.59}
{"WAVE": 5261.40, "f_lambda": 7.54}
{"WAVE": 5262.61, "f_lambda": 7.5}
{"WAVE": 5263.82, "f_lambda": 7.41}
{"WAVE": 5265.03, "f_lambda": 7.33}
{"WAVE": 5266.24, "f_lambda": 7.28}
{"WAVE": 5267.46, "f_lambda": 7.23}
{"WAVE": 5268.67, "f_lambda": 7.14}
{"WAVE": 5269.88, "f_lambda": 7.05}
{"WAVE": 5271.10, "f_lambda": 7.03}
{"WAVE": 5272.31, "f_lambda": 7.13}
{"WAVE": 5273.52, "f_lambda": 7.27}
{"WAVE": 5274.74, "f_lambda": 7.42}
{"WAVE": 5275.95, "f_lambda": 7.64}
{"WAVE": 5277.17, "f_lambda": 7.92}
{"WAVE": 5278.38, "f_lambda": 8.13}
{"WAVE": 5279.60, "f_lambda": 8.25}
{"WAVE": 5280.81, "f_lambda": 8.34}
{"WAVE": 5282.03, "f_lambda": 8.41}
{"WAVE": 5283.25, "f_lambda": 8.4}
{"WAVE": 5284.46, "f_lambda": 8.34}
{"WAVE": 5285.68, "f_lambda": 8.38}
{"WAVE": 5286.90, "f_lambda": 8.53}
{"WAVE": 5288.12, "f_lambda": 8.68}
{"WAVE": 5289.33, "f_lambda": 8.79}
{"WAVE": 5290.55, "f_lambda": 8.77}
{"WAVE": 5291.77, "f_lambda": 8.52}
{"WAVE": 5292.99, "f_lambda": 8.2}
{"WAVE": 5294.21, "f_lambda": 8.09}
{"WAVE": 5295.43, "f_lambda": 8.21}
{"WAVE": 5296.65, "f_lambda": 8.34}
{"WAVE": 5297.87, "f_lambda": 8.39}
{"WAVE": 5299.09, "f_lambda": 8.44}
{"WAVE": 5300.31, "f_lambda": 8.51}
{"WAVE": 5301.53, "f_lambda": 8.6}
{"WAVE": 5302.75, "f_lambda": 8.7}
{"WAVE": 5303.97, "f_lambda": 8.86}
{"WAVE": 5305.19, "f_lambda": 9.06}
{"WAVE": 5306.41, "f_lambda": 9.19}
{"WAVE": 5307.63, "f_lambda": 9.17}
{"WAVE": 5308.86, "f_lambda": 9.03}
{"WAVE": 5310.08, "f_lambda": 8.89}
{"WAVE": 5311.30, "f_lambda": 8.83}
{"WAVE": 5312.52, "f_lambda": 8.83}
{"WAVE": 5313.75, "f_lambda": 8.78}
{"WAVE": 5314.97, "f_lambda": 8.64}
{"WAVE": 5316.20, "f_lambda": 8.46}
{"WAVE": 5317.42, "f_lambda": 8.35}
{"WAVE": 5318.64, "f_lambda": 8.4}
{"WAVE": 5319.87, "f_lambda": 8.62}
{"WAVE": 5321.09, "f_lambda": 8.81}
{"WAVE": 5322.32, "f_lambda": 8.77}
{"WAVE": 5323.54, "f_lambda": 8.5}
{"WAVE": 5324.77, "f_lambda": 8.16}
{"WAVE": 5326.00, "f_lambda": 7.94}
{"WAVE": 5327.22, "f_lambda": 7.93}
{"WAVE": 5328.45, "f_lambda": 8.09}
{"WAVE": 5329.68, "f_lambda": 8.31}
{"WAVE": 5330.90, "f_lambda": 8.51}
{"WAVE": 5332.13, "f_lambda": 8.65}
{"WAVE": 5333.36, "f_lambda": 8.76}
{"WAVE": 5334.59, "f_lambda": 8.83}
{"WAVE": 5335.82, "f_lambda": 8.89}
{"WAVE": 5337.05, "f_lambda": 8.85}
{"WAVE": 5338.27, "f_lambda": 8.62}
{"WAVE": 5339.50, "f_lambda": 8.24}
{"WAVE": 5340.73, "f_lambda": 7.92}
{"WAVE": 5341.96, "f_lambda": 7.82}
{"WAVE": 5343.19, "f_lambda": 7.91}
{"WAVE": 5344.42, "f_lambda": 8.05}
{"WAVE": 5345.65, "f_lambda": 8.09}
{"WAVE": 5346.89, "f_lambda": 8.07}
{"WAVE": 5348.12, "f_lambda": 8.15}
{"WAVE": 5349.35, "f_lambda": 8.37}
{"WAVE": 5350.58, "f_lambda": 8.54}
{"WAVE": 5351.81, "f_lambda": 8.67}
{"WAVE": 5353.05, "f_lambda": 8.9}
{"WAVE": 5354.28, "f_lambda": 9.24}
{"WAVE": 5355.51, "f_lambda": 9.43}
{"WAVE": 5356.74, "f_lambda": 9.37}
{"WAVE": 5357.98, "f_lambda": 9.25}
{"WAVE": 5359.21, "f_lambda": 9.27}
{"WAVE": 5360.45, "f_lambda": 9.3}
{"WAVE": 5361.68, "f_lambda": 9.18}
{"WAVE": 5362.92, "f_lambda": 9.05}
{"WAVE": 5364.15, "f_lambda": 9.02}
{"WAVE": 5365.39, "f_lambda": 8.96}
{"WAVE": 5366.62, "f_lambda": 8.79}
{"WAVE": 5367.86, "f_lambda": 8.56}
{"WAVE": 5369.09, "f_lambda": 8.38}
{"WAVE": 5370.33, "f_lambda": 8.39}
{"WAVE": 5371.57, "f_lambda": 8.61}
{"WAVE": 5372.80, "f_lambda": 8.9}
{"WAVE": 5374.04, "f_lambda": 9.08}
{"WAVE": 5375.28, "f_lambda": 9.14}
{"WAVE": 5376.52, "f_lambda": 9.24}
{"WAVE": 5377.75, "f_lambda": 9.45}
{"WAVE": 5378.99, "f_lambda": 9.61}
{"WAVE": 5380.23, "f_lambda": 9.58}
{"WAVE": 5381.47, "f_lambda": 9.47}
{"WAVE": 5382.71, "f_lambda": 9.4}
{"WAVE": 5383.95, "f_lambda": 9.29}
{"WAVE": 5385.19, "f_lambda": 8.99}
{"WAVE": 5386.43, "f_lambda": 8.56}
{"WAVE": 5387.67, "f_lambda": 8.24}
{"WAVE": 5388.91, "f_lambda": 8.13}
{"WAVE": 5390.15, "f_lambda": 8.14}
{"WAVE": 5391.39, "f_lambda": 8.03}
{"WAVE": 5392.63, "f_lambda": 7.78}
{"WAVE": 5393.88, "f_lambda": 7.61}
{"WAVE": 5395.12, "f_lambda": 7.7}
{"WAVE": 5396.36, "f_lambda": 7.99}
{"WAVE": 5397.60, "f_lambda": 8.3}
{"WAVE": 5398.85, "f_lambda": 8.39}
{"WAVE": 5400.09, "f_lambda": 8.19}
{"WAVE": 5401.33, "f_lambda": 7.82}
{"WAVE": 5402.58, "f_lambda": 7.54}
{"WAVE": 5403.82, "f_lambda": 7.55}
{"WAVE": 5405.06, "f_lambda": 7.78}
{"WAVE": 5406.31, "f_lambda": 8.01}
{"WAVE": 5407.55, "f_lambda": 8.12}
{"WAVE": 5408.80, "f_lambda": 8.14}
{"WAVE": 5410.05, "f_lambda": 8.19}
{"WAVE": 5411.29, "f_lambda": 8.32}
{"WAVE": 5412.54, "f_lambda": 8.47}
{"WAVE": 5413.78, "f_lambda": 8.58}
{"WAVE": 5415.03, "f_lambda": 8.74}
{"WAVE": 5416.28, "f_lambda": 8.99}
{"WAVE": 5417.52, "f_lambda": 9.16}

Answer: 0.7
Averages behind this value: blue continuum 8.36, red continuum 9.25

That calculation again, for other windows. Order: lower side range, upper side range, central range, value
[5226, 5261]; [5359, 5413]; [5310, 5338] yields -1.0 Ang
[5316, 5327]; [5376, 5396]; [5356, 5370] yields -0.7 Ang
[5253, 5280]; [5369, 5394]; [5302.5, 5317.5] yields -1.5 Ang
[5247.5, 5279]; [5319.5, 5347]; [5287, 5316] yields -2.3 Ang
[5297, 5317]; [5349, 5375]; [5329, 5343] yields 0.6 Ang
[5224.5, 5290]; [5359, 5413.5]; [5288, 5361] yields -3.3 Ang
